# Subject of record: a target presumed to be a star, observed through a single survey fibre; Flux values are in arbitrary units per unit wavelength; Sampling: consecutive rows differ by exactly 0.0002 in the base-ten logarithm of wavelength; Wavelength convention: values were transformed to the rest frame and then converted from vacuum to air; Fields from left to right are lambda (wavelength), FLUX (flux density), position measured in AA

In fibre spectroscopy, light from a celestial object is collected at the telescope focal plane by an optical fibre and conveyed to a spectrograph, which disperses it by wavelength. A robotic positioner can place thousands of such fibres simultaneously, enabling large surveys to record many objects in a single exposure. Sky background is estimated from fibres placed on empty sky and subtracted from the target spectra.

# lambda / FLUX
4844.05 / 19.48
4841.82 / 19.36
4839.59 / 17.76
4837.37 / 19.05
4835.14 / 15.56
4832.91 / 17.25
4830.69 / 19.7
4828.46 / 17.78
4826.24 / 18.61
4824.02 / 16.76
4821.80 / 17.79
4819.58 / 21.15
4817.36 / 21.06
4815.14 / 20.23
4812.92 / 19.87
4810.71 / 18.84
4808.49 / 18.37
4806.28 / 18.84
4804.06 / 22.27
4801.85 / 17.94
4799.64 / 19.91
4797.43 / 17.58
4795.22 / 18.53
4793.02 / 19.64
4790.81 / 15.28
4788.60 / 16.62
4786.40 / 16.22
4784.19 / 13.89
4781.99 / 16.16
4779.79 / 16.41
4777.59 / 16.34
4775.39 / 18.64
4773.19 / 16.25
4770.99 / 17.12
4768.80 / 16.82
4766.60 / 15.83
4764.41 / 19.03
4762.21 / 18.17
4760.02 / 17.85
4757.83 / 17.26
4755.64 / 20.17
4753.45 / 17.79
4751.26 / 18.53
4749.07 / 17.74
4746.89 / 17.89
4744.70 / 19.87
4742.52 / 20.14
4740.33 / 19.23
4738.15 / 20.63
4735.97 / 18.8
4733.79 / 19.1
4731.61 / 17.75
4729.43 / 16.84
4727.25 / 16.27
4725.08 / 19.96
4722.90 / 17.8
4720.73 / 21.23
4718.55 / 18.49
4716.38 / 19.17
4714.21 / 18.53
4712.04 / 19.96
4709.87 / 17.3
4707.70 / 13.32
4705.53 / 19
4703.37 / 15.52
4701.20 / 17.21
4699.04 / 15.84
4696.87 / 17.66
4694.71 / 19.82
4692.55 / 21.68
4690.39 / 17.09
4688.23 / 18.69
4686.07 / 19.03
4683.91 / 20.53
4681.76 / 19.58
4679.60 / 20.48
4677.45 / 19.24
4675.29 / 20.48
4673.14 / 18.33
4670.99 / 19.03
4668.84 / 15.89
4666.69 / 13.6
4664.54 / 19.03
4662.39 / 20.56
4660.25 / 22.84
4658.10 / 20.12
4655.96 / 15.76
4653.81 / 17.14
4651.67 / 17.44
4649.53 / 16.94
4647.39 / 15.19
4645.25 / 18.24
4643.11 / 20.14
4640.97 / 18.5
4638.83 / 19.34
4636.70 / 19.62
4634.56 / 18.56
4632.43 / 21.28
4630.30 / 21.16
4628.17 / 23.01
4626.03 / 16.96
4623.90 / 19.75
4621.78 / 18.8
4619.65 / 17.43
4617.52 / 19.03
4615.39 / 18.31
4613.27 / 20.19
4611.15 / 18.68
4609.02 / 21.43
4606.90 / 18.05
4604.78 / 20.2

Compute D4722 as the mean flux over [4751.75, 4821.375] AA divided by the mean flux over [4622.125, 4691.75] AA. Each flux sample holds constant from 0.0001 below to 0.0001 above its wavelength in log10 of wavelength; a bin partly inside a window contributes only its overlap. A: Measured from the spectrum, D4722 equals 0.96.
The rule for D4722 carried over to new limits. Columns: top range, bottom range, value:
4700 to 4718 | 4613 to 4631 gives 0.91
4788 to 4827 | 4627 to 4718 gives 1.01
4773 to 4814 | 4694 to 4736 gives 0.99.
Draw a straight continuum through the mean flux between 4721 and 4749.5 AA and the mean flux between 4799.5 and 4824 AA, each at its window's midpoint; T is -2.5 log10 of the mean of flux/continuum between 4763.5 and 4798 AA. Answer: 0.14 mag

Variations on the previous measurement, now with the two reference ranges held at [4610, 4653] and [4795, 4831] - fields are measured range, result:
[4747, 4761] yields 0.05 mag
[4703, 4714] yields 0.11 mag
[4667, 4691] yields 0.01 mag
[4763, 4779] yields 0.12 mag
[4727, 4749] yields 0.02 mag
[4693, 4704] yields 0.09 mag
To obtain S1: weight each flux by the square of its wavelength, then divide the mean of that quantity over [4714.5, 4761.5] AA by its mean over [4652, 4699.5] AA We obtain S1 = 1.02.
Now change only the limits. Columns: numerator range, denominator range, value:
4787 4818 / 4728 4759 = 1.04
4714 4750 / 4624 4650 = 1.02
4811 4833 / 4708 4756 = 1.06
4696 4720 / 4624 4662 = 0.95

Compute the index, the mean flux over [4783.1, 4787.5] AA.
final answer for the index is 15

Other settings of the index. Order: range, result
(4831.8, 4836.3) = 16.4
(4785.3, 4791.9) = 16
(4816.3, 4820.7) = 21.1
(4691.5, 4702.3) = 18.4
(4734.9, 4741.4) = 19.6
